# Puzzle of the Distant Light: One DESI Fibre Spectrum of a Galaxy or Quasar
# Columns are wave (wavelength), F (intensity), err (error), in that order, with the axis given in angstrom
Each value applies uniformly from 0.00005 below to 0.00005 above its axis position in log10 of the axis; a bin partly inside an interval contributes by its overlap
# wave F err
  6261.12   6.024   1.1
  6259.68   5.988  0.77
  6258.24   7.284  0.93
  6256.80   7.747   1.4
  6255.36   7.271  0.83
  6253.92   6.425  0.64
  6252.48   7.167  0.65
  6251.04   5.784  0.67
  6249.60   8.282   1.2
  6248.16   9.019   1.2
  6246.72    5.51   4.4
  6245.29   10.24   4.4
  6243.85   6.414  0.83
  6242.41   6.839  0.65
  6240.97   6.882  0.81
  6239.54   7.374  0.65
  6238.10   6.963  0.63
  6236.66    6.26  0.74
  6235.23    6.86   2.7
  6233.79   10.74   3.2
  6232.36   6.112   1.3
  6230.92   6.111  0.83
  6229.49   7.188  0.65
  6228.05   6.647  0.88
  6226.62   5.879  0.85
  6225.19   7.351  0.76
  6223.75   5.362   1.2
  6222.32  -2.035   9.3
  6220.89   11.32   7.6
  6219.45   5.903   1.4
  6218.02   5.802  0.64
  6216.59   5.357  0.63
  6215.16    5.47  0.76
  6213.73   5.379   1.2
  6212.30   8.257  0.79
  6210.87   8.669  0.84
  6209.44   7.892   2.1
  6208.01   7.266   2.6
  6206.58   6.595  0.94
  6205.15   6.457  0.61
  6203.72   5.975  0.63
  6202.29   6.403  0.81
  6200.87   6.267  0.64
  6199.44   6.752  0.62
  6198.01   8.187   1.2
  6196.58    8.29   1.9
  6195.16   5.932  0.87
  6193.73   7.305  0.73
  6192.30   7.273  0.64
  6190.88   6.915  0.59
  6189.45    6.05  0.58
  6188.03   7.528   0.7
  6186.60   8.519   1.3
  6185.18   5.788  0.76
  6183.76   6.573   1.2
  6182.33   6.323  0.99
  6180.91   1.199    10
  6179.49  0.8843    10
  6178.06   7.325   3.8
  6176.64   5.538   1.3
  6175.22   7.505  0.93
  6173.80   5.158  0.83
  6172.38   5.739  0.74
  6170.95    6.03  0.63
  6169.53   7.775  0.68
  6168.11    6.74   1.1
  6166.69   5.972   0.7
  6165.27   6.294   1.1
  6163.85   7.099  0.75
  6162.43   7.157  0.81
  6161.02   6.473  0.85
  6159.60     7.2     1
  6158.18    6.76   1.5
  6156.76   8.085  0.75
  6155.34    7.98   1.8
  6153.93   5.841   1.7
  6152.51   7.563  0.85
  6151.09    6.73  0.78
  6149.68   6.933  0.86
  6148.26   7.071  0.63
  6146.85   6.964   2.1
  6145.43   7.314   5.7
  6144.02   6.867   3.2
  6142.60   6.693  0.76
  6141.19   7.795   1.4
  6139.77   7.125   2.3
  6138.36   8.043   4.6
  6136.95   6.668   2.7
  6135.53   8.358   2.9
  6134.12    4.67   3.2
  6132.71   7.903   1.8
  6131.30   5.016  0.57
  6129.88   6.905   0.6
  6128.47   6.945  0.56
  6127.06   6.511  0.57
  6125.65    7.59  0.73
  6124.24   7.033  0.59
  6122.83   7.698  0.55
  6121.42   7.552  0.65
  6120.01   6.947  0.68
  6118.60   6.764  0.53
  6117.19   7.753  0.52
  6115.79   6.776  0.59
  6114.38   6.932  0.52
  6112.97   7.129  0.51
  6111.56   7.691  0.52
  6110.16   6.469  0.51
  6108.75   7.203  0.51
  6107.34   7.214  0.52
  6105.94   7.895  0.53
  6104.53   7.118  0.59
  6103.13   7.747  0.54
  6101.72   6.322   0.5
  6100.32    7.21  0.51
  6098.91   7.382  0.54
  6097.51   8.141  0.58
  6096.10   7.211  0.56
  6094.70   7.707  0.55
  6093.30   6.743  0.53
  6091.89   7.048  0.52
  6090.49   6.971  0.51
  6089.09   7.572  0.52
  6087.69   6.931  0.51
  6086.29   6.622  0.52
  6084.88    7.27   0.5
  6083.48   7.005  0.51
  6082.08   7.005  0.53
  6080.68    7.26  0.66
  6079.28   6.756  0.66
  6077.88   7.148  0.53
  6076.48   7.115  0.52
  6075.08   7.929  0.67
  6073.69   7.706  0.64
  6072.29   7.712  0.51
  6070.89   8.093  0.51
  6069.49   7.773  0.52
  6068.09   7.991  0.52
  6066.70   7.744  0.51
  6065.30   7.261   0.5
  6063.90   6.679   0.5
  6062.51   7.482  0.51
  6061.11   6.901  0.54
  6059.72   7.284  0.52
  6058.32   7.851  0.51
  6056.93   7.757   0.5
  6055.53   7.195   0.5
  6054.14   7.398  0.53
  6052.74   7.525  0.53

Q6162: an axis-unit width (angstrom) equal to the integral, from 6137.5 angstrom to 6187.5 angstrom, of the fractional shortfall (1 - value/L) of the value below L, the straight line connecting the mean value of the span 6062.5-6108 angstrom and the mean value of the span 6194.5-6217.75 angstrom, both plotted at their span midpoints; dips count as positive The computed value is 3.2 angstrom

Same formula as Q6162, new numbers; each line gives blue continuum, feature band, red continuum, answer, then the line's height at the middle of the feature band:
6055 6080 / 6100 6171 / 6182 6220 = 0.8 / 7.12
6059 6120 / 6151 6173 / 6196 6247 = 0.4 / 6.99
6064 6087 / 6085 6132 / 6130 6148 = 0.3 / 7.16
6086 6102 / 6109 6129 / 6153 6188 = -0.7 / 6.89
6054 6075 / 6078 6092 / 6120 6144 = 0.6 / 7.38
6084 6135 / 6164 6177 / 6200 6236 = 0.8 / 6.77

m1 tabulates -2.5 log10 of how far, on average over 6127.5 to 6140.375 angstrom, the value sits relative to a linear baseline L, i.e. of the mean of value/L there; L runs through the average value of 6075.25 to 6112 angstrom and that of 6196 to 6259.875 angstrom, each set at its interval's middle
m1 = 0.039 mag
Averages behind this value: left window 7.19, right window 6.85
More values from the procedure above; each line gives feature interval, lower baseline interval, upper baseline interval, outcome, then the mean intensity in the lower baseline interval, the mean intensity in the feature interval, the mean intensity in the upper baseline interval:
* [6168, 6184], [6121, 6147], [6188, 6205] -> 0.25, 7.03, 5.49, 6.87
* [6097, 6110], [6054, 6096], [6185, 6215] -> -0.01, 7.33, 7.31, 7.03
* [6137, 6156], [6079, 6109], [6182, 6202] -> -0.01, 7.2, 7.13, 6.98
